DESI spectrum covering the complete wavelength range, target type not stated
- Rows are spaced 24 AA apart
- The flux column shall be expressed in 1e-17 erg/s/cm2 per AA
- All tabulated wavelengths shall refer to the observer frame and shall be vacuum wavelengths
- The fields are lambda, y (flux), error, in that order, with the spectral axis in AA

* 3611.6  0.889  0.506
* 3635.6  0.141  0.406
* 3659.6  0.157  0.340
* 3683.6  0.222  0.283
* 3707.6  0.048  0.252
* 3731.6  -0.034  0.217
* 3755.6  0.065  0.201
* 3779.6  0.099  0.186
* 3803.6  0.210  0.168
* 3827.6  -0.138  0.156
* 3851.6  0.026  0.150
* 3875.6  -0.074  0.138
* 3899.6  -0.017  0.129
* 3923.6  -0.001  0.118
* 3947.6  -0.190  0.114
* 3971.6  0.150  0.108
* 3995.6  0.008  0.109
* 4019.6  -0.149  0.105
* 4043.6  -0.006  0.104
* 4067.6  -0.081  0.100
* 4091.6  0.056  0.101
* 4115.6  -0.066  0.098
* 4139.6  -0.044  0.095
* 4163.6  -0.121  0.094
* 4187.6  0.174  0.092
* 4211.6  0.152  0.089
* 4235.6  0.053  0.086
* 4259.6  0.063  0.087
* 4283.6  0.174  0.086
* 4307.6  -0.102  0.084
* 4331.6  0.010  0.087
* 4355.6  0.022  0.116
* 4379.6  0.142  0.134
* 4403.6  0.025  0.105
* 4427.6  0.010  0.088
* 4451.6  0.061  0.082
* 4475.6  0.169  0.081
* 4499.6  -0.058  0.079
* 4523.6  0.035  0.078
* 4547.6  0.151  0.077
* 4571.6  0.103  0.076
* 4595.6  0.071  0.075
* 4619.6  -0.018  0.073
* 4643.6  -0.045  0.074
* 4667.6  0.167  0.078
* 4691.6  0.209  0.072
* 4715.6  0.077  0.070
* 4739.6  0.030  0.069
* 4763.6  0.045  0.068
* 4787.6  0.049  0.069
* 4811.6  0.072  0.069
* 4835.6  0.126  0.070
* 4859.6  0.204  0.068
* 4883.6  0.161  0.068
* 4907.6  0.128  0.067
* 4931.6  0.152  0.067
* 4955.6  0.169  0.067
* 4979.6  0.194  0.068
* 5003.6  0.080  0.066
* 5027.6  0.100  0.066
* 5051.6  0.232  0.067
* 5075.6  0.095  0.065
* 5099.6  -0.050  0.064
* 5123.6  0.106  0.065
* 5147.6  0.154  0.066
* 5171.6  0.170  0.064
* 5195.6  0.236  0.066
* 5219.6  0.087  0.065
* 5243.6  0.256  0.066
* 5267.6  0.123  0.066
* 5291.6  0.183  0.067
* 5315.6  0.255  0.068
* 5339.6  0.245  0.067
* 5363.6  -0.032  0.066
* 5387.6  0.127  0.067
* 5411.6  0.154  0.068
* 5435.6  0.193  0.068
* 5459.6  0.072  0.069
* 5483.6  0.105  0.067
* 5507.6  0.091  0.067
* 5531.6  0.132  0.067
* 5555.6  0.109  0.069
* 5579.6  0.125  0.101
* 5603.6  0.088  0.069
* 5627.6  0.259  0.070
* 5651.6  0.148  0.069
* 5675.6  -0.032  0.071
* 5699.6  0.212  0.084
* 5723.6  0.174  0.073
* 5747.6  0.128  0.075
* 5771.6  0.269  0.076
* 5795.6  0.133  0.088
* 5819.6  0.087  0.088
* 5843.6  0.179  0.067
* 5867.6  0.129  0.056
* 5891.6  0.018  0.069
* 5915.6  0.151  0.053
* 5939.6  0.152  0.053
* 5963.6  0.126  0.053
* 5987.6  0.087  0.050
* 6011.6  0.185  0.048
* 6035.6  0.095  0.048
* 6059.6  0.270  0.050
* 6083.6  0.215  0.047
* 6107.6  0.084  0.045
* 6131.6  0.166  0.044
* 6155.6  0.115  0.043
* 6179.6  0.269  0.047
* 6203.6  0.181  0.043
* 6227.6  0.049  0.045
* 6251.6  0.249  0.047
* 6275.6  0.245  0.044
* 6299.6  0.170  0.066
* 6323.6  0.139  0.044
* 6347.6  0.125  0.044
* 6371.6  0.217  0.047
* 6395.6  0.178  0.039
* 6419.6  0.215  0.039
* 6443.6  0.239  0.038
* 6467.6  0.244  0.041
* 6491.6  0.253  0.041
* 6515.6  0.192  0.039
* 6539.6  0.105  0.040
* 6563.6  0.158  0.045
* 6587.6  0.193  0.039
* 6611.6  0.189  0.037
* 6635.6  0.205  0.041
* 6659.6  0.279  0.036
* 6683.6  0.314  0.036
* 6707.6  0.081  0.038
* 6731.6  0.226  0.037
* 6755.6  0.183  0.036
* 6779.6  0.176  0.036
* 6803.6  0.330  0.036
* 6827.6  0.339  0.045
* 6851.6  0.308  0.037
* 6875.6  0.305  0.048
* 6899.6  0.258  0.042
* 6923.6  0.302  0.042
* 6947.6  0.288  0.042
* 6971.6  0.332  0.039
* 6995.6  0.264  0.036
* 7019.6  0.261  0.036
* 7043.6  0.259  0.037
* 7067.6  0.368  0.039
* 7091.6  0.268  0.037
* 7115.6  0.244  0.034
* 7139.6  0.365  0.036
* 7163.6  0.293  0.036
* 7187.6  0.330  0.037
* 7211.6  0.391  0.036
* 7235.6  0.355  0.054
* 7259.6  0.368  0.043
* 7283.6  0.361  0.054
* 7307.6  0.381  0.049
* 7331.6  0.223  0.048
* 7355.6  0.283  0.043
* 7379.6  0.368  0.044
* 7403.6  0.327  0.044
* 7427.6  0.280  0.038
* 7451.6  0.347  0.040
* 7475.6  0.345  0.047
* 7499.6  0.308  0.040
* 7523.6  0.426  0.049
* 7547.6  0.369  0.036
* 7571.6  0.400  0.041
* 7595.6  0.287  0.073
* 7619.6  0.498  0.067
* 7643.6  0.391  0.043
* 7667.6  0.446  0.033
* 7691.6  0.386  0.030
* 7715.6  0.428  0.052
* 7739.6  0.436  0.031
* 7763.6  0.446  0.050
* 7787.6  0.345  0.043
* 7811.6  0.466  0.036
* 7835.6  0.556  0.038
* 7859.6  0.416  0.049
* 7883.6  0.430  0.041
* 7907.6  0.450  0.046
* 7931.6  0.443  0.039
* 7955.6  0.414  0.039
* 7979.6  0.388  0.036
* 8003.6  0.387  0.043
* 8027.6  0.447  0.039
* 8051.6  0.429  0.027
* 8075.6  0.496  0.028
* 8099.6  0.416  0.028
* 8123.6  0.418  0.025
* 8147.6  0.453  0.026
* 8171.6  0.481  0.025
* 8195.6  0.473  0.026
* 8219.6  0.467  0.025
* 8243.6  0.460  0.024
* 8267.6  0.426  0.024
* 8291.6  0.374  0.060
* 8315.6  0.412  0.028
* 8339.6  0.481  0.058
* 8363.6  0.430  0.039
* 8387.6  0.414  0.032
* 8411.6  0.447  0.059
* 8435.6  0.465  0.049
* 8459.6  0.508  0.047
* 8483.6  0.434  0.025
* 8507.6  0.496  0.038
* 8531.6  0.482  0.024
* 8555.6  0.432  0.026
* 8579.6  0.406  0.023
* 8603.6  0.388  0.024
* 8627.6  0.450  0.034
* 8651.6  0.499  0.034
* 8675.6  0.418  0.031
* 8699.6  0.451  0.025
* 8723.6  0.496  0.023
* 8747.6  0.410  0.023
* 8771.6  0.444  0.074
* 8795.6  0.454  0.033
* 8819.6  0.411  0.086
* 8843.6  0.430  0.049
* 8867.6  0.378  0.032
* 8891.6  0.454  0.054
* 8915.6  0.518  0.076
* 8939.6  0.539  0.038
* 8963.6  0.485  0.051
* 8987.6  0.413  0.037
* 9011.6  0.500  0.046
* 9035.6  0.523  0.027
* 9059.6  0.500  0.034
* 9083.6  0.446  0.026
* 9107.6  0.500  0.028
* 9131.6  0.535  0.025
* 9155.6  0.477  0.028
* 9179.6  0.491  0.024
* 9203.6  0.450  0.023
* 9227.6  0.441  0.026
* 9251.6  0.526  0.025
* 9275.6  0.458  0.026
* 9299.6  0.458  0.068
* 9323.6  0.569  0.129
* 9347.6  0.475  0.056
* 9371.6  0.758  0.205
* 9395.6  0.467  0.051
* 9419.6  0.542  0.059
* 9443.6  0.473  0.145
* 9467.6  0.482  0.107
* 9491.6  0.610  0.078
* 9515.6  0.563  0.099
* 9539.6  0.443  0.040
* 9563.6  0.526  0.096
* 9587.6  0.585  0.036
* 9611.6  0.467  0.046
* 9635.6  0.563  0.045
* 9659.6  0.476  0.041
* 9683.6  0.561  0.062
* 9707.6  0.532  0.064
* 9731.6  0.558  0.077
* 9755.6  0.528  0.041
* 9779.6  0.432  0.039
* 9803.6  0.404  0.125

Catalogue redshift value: 0.704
